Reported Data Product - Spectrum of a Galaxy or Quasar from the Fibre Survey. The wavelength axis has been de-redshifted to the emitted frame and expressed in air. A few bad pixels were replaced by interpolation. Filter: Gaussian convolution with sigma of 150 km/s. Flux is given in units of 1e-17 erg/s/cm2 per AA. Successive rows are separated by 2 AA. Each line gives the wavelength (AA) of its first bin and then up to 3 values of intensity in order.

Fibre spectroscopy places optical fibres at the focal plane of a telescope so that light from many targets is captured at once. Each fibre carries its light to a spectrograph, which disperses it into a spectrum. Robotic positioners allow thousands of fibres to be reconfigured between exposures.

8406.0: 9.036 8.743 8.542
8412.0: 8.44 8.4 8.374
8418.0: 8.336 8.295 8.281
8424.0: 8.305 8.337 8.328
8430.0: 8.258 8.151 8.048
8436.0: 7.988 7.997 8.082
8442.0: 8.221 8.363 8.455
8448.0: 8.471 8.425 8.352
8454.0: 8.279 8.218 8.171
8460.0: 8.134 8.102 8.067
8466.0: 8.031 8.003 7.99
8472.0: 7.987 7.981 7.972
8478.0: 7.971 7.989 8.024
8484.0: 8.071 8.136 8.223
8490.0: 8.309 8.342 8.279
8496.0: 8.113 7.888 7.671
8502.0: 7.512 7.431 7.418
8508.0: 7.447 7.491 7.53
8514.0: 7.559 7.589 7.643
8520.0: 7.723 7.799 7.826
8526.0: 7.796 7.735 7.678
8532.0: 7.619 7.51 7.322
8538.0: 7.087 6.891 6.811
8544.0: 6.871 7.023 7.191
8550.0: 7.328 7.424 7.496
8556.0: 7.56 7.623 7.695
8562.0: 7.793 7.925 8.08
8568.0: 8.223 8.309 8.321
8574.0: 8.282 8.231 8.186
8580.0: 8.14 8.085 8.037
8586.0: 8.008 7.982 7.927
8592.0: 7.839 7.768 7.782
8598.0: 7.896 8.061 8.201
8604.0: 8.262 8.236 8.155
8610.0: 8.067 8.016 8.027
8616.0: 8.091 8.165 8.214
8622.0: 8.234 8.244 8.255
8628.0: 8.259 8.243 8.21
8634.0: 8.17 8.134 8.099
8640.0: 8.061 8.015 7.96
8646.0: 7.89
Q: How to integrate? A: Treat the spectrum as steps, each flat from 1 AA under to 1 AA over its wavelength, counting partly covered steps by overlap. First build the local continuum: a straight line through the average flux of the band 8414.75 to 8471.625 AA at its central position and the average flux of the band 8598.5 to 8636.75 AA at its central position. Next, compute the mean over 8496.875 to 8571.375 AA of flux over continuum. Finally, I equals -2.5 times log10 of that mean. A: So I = 0.09 mag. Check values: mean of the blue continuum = 8.21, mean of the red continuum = 8.17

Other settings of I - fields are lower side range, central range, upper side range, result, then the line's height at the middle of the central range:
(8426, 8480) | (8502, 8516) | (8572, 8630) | 0.09 mag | 8.14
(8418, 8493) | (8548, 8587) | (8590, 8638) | 0.03 mag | 8.13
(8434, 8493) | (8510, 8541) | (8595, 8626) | 0.08 mag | 8.13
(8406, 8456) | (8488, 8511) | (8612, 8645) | 0.06 mag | 8.26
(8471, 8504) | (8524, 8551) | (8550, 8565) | 0.06 mag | 7.73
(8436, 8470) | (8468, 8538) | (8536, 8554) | -0.03 mag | 7.61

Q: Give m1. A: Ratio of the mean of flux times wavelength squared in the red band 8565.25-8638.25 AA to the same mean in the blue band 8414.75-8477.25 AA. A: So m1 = 1.03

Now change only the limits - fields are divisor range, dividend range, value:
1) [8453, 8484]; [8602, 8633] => 1.05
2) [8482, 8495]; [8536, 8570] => 0.92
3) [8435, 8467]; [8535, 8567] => 0.92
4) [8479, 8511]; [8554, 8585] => 1.03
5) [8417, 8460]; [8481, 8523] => 0.96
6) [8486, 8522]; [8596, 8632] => 1.07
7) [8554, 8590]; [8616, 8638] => 1.04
